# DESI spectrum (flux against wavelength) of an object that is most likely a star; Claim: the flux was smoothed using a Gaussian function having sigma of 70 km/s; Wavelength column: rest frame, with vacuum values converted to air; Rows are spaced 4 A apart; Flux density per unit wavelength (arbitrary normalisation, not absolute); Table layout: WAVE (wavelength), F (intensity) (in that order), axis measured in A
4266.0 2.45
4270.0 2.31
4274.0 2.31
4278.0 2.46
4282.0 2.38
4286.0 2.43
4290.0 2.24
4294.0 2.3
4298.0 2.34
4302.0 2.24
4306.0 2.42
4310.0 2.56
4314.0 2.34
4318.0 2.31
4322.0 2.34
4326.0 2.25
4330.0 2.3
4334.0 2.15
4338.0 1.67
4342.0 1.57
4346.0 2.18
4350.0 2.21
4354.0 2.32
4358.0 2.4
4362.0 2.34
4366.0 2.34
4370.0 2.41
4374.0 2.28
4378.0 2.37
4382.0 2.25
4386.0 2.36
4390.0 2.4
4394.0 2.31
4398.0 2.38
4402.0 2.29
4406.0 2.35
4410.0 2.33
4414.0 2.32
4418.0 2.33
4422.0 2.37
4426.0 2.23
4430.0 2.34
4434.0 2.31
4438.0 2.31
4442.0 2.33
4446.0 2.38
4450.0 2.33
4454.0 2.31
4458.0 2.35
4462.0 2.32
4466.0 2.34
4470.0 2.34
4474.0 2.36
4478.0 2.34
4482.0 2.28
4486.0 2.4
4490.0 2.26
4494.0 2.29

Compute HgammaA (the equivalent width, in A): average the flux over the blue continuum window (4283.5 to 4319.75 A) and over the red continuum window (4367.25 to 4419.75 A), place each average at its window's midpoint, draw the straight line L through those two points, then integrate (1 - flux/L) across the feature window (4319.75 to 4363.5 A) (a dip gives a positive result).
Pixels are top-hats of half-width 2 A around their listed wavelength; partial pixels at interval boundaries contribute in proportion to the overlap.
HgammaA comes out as 3.6 A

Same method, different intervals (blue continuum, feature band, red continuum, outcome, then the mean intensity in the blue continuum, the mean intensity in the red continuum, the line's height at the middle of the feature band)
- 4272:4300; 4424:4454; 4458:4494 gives 0.2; 2.35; 2.33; 2.33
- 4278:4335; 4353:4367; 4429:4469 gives -0.1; 2.34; 2.33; 2.33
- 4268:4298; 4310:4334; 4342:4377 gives -0.1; 2.35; 2.27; 2.31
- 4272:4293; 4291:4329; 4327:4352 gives -2.5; 2.36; 2.02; 2.2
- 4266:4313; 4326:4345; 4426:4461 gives 3.1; 2.37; 2.33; 2.35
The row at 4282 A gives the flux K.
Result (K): 2.38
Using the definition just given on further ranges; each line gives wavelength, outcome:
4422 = 2.37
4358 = 2.4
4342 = 1.57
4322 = 2.34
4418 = 2.33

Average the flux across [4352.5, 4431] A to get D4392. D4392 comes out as 2.34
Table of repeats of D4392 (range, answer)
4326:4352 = 2.03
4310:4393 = 2.25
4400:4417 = 2.32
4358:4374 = 2.36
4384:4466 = 2.33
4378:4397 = 2.34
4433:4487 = 2.33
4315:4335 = 2.28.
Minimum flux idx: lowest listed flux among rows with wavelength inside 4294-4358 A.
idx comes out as 1.57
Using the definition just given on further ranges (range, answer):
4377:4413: 2.25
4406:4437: 2.23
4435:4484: 2.28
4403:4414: 2.32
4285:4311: 2.24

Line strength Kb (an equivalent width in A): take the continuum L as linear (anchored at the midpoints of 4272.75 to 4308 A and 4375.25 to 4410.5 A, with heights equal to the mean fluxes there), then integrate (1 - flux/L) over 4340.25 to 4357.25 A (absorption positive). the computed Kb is 1.7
